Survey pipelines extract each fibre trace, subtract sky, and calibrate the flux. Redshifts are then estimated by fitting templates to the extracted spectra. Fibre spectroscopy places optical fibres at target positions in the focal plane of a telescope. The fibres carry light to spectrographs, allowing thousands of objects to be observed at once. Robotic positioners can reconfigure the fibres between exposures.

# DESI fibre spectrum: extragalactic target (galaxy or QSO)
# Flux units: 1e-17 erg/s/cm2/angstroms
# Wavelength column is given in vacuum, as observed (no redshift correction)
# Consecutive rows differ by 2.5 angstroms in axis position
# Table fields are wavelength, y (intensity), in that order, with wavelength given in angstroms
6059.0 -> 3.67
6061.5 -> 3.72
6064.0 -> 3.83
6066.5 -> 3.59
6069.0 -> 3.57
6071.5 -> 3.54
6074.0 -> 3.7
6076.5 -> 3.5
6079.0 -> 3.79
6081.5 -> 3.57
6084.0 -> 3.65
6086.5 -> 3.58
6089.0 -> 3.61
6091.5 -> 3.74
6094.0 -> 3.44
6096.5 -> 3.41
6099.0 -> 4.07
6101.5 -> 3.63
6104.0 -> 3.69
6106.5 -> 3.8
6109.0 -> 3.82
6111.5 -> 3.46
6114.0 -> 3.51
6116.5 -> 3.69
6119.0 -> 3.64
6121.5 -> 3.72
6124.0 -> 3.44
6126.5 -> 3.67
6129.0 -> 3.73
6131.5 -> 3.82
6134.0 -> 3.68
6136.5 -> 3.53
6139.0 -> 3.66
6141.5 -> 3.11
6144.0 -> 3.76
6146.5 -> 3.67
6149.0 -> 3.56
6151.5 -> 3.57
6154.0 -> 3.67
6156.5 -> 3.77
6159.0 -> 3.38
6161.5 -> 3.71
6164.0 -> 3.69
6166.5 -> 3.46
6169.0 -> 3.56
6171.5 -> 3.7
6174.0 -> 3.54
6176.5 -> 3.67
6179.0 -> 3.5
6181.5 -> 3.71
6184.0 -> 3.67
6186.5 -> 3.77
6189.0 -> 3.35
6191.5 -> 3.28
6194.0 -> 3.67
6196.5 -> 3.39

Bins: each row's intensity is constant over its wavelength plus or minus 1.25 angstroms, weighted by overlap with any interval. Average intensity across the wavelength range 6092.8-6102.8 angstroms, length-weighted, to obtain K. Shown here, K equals 3.64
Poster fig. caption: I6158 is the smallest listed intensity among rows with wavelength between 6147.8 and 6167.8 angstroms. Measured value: 3.38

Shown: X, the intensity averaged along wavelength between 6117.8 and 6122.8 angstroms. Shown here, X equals 3.68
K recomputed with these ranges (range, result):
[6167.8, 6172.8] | 3.63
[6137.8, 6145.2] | 3.51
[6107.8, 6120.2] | 3.62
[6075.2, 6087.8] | 3.62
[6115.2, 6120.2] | 3.66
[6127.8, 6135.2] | 3.74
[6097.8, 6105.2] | 3.8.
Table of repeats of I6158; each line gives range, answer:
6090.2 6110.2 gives 3.41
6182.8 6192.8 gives 3.28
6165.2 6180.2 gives 3.46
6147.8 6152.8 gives 3.56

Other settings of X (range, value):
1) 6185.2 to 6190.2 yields 3.56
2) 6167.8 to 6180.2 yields 3.59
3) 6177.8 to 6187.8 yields 3.66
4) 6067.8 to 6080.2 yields 3.62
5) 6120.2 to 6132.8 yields 3.68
